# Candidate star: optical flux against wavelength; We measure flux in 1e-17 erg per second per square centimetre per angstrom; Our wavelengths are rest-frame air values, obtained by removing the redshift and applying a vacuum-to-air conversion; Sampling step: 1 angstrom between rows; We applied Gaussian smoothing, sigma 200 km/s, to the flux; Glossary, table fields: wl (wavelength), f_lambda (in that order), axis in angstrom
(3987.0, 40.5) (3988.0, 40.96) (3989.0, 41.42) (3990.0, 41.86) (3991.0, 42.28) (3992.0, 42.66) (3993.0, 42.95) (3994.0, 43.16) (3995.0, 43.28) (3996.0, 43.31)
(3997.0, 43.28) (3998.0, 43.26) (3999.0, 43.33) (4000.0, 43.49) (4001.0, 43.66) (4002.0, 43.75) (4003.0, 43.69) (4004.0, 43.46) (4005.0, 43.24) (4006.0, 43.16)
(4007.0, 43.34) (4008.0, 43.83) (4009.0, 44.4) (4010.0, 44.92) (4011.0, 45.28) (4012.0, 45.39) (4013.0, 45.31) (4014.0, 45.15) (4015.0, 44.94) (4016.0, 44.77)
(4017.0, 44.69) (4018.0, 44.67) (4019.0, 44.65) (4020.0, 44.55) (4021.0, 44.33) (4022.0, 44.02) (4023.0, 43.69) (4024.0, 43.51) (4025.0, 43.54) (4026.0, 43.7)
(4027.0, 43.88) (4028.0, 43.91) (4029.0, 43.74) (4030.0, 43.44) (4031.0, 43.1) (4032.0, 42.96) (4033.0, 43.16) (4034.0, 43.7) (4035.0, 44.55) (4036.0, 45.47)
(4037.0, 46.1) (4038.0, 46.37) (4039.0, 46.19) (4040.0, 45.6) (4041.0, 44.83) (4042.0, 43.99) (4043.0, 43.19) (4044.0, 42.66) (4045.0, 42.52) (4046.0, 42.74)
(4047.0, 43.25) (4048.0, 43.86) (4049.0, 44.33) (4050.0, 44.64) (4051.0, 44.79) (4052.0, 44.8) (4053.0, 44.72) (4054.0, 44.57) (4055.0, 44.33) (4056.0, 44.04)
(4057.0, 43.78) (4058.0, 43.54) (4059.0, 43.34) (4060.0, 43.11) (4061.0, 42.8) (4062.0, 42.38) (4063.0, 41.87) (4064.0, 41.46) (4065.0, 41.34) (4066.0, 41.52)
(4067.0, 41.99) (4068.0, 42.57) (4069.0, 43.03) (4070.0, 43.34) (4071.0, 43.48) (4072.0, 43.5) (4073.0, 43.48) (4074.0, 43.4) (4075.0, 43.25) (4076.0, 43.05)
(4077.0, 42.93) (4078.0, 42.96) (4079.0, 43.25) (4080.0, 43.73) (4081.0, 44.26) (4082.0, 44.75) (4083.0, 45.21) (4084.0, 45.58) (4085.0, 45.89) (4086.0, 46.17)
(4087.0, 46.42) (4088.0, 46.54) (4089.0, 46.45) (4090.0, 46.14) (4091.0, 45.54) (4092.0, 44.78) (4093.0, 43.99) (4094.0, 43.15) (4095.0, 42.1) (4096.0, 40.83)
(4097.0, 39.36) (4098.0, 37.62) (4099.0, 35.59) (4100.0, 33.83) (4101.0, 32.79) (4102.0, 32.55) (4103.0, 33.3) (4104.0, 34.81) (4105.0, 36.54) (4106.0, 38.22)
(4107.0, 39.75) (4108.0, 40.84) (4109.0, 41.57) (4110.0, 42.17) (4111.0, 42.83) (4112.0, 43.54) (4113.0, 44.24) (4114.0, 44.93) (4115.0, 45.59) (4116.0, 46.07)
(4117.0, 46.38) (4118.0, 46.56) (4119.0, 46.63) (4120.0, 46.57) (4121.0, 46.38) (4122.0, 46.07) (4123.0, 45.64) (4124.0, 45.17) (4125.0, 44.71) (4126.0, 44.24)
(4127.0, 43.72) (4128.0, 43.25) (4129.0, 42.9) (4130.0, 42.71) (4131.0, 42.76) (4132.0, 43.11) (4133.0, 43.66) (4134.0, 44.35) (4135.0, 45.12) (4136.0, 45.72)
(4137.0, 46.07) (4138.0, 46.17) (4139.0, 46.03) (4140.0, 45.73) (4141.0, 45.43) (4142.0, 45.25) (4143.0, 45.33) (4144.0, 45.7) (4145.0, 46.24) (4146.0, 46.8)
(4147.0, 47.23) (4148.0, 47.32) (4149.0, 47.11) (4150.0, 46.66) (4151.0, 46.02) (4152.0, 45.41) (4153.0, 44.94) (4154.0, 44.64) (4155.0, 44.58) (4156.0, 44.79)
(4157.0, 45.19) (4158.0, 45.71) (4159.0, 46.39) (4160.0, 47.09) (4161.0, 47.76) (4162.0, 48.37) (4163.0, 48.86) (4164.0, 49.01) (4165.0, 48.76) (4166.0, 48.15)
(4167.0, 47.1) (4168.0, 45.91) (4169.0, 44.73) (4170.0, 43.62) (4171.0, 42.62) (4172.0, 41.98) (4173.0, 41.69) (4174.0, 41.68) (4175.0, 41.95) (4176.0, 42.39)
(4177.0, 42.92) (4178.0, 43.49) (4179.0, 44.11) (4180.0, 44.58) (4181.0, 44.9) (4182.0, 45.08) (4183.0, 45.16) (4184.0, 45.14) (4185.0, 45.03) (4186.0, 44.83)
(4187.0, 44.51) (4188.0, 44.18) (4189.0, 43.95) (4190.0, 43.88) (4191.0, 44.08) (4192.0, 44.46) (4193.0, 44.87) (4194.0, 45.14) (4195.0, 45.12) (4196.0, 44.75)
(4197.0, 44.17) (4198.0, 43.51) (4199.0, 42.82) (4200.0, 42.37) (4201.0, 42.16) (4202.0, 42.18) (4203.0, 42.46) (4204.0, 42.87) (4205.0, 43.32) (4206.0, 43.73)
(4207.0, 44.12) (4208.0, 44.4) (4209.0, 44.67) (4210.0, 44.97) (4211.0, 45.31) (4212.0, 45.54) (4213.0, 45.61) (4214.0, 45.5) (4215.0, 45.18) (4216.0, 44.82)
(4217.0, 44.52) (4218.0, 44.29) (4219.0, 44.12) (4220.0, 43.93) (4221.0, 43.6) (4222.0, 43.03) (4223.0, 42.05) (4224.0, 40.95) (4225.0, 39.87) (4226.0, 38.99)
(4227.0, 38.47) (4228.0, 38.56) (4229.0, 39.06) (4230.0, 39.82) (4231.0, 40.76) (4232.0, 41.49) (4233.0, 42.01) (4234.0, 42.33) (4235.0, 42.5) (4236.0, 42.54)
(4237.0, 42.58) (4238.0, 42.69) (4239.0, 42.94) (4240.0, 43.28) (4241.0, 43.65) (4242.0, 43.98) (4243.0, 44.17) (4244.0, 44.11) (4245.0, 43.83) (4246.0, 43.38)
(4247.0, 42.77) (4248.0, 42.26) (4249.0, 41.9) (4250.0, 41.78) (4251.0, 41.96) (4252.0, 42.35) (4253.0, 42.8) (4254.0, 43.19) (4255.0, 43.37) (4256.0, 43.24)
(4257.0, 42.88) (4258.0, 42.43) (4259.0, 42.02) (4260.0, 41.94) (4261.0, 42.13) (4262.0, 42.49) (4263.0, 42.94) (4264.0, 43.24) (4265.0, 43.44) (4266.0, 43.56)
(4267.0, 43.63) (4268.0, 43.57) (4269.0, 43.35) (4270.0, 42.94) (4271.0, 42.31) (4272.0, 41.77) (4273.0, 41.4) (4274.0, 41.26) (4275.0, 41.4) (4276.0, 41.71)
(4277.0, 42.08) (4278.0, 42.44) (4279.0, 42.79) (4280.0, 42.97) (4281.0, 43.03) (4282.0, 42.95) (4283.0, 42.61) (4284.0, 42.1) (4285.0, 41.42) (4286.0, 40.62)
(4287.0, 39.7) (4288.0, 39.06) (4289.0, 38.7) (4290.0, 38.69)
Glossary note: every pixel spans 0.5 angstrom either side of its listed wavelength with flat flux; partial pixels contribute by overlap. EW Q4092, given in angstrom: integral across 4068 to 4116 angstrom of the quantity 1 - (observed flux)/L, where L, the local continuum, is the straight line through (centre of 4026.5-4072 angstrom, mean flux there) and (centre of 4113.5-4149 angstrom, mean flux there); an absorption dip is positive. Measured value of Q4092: 2.6 angstrom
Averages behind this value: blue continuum 43.7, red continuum 45.3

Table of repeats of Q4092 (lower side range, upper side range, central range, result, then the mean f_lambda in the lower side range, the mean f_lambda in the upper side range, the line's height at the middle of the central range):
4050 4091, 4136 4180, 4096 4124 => 2.2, 43.9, 45.5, 44.6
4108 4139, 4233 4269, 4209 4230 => 0.2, 44.6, 42.9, 43.3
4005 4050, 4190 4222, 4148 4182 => -0.9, 44.2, 44.1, 44.1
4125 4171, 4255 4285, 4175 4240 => 1.2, 45.6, 42.6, 44.1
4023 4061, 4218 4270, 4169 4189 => -0.4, 44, 42.4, 42.9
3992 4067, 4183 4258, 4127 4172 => -2.3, 43.8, 43.2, 43.4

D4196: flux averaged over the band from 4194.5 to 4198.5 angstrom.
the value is 44.4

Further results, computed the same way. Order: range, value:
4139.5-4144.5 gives 45.5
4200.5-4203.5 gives 42.3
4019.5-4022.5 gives 44.3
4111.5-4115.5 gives 44.6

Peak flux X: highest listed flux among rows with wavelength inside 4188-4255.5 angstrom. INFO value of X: 45.61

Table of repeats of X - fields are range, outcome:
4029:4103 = 46.54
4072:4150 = 47.32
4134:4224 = 49.01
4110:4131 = 46.63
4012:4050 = 46.37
